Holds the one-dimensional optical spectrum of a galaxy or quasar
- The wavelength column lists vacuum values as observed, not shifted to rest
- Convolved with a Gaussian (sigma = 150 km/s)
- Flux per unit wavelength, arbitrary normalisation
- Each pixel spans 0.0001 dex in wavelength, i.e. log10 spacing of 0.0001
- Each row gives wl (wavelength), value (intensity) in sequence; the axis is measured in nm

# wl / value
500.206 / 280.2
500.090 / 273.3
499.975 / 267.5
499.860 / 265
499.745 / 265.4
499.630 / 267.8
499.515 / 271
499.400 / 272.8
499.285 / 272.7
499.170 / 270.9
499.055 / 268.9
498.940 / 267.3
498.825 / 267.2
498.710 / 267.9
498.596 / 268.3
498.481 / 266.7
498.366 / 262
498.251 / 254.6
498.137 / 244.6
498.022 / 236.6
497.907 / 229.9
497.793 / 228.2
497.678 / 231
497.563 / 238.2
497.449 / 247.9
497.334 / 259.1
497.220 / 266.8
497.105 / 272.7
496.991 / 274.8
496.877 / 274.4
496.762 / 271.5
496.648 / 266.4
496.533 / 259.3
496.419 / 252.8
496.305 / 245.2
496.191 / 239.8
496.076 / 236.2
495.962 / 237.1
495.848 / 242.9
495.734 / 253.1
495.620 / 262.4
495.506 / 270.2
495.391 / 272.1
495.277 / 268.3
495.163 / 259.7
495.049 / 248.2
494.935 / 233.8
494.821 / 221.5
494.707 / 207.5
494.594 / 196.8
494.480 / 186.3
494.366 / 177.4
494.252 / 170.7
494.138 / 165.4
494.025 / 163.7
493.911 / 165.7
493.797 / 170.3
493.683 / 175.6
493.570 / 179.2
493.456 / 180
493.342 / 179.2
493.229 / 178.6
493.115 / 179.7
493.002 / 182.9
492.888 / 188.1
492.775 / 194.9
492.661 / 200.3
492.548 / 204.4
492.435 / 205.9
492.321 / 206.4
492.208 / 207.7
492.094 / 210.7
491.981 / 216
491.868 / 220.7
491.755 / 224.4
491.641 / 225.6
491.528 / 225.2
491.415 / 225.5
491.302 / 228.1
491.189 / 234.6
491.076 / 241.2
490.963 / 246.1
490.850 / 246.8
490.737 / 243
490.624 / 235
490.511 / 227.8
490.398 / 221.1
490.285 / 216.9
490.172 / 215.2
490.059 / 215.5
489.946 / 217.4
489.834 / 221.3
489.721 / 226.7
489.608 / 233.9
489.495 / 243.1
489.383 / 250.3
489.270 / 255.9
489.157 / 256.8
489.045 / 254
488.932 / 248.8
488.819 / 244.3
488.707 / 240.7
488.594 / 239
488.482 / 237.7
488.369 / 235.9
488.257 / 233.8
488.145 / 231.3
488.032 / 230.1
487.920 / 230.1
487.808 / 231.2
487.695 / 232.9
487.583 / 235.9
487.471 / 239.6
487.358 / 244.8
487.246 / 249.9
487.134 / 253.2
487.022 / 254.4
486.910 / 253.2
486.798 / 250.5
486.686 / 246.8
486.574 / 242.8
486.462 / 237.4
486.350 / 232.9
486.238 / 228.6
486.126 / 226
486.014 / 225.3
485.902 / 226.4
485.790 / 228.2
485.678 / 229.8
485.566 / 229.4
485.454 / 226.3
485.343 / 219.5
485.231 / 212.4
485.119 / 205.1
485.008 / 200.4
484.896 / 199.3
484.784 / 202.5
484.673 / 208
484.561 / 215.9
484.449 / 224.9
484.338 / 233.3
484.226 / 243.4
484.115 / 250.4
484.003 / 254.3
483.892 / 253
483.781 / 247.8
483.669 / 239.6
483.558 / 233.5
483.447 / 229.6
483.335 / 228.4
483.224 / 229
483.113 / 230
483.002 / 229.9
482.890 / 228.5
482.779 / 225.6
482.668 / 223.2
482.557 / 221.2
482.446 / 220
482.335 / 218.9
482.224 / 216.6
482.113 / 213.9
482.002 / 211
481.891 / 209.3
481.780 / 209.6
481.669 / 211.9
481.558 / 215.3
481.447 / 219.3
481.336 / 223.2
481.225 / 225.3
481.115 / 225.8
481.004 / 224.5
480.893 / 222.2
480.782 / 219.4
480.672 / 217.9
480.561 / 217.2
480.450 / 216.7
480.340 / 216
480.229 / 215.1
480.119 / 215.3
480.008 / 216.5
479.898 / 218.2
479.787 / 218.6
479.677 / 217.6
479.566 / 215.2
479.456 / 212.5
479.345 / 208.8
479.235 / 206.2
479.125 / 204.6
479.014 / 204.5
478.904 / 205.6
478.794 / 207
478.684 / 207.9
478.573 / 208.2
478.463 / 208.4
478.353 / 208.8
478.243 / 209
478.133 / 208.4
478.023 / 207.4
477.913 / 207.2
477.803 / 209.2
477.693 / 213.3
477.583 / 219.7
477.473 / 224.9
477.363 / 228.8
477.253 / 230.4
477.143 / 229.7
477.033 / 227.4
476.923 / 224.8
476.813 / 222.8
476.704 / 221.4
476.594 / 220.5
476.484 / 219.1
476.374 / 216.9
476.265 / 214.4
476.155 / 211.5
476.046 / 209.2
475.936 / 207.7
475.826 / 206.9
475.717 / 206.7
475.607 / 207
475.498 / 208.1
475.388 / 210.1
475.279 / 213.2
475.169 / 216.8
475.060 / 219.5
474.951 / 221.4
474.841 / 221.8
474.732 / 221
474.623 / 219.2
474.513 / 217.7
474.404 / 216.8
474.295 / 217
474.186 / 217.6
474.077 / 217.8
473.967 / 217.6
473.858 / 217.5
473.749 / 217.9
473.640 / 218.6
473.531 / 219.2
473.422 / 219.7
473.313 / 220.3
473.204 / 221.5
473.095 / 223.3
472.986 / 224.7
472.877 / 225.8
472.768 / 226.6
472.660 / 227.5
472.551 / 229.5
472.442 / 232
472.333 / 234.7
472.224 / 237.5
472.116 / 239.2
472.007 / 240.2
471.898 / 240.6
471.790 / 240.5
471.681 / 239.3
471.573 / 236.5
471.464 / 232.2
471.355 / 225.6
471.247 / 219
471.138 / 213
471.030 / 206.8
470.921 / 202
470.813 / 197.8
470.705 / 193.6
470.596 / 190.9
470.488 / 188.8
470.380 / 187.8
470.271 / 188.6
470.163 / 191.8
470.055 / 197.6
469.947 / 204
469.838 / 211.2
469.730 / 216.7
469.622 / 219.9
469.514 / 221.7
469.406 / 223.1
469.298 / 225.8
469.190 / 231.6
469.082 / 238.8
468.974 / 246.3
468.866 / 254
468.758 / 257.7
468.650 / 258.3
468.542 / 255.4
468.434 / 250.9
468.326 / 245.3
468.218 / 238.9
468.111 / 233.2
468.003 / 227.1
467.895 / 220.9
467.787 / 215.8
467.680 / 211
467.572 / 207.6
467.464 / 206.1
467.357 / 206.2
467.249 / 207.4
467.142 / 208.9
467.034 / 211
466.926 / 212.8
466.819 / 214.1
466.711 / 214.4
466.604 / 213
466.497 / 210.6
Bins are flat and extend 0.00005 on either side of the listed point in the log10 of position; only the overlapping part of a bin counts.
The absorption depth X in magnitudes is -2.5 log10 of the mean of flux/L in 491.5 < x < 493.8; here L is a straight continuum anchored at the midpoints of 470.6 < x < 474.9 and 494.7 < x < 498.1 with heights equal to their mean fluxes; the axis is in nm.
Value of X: 0.24 mag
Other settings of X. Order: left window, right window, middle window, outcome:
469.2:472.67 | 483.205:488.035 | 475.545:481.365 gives 0.048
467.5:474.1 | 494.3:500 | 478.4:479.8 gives 0.112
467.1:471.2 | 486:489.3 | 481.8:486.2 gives 0.055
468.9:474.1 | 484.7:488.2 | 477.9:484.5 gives 0.032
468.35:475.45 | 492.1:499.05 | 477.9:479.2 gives 0.083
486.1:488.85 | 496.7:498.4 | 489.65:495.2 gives 0.180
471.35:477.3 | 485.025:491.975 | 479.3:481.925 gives 0.050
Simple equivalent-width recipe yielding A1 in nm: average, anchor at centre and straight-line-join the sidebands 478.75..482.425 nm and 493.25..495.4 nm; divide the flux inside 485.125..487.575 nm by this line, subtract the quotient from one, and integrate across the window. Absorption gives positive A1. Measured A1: -0.32 nm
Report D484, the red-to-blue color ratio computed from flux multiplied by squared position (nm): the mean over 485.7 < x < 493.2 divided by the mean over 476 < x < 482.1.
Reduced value 1.11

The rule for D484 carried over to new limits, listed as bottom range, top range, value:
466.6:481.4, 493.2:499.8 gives 1.20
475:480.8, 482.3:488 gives 1.11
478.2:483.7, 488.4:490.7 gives 1.12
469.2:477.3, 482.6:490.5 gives 1.13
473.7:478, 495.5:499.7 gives 1.30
